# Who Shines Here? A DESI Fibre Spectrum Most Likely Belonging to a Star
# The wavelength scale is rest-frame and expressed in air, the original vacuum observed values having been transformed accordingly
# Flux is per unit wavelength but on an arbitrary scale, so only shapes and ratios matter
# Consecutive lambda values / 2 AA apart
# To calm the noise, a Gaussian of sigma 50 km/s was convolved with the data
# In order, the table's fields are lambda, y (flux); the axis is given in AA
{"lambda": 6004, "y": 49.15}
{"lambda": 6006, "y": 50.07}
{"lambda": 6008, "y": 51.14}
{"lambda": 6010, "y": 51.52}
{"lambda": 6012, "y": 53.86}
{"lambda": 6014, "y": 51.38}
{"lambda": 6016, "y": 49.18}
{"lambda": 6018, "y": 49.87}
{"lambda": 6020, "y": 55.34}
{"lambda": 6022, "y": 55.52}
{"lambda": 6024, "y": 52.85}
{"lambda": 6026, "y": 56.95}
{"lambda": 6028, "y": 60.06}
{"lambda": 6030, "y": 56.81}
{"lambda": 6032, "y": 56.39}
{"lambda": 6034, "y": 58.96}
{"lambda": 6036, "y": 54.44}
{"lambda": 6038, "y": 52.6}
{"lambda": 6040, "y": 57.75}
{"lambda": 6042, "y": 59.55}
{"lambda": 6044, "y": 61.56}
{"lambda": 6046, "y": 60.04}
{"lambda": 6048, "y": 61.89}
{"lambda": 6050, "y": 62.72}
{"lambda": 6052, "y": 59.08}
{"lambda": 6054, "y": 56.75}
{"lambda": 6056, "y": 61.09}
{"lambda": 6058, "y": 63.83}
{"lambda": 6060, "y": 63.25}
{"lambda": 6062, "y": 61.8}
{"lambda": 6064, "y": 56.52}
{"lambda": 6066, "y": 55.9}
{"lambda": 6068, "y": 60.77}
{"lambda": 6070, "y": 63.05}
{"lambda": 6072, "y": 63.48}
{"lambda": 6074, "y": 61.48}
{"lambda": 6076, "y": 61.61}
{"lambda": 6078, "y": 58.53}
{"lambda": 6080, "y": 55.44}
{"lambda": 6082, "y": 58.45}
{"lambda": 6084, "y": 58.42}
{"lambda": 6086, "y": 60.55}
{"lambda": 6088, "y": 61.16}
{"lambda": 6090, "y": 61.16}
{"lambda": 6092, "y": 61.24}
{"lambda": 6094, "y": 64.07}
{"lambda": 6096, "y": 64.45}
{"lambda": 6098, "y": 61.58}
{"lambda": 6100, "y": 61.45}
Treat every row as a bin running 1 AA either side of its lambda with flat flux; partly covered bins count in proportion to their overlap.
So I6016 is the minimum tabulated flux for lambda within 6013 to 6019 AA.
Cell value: 49.18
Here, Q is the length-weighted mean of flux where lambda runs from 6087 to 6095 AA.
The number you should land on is 61.9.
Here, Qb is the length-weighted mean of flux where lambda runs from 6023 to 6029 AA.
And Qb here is 56.6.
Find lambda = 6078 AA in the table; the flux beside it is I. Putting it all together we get 58.53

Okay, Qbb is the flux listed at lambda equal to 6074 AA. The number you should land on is 61.48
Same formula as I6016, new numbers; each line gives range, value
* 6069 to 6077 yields 61.48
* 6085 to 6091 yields 60.55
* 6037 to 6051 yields 52.6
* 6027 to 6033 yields 56.39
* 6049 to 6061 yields 56.75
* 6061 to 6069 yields 55.9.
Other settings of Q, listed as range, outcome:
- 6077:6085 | 57.7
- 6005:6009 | 50.6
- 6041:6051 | 61.2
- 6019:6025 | 54.6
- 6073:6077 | 61.5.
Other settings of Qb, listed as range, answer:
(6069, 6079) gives 61.6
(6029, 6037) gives 56.6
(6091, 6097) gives 63.3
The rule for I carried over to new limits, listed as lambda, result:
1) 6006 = 50.07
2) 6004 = 49.15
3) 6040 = 57.75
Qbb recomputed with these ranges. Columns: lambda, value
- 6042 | 59.55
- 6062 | 61.8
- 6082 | 58.45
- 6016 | 49.18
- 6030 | 56.81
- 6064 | 56.52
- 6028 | 60.06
